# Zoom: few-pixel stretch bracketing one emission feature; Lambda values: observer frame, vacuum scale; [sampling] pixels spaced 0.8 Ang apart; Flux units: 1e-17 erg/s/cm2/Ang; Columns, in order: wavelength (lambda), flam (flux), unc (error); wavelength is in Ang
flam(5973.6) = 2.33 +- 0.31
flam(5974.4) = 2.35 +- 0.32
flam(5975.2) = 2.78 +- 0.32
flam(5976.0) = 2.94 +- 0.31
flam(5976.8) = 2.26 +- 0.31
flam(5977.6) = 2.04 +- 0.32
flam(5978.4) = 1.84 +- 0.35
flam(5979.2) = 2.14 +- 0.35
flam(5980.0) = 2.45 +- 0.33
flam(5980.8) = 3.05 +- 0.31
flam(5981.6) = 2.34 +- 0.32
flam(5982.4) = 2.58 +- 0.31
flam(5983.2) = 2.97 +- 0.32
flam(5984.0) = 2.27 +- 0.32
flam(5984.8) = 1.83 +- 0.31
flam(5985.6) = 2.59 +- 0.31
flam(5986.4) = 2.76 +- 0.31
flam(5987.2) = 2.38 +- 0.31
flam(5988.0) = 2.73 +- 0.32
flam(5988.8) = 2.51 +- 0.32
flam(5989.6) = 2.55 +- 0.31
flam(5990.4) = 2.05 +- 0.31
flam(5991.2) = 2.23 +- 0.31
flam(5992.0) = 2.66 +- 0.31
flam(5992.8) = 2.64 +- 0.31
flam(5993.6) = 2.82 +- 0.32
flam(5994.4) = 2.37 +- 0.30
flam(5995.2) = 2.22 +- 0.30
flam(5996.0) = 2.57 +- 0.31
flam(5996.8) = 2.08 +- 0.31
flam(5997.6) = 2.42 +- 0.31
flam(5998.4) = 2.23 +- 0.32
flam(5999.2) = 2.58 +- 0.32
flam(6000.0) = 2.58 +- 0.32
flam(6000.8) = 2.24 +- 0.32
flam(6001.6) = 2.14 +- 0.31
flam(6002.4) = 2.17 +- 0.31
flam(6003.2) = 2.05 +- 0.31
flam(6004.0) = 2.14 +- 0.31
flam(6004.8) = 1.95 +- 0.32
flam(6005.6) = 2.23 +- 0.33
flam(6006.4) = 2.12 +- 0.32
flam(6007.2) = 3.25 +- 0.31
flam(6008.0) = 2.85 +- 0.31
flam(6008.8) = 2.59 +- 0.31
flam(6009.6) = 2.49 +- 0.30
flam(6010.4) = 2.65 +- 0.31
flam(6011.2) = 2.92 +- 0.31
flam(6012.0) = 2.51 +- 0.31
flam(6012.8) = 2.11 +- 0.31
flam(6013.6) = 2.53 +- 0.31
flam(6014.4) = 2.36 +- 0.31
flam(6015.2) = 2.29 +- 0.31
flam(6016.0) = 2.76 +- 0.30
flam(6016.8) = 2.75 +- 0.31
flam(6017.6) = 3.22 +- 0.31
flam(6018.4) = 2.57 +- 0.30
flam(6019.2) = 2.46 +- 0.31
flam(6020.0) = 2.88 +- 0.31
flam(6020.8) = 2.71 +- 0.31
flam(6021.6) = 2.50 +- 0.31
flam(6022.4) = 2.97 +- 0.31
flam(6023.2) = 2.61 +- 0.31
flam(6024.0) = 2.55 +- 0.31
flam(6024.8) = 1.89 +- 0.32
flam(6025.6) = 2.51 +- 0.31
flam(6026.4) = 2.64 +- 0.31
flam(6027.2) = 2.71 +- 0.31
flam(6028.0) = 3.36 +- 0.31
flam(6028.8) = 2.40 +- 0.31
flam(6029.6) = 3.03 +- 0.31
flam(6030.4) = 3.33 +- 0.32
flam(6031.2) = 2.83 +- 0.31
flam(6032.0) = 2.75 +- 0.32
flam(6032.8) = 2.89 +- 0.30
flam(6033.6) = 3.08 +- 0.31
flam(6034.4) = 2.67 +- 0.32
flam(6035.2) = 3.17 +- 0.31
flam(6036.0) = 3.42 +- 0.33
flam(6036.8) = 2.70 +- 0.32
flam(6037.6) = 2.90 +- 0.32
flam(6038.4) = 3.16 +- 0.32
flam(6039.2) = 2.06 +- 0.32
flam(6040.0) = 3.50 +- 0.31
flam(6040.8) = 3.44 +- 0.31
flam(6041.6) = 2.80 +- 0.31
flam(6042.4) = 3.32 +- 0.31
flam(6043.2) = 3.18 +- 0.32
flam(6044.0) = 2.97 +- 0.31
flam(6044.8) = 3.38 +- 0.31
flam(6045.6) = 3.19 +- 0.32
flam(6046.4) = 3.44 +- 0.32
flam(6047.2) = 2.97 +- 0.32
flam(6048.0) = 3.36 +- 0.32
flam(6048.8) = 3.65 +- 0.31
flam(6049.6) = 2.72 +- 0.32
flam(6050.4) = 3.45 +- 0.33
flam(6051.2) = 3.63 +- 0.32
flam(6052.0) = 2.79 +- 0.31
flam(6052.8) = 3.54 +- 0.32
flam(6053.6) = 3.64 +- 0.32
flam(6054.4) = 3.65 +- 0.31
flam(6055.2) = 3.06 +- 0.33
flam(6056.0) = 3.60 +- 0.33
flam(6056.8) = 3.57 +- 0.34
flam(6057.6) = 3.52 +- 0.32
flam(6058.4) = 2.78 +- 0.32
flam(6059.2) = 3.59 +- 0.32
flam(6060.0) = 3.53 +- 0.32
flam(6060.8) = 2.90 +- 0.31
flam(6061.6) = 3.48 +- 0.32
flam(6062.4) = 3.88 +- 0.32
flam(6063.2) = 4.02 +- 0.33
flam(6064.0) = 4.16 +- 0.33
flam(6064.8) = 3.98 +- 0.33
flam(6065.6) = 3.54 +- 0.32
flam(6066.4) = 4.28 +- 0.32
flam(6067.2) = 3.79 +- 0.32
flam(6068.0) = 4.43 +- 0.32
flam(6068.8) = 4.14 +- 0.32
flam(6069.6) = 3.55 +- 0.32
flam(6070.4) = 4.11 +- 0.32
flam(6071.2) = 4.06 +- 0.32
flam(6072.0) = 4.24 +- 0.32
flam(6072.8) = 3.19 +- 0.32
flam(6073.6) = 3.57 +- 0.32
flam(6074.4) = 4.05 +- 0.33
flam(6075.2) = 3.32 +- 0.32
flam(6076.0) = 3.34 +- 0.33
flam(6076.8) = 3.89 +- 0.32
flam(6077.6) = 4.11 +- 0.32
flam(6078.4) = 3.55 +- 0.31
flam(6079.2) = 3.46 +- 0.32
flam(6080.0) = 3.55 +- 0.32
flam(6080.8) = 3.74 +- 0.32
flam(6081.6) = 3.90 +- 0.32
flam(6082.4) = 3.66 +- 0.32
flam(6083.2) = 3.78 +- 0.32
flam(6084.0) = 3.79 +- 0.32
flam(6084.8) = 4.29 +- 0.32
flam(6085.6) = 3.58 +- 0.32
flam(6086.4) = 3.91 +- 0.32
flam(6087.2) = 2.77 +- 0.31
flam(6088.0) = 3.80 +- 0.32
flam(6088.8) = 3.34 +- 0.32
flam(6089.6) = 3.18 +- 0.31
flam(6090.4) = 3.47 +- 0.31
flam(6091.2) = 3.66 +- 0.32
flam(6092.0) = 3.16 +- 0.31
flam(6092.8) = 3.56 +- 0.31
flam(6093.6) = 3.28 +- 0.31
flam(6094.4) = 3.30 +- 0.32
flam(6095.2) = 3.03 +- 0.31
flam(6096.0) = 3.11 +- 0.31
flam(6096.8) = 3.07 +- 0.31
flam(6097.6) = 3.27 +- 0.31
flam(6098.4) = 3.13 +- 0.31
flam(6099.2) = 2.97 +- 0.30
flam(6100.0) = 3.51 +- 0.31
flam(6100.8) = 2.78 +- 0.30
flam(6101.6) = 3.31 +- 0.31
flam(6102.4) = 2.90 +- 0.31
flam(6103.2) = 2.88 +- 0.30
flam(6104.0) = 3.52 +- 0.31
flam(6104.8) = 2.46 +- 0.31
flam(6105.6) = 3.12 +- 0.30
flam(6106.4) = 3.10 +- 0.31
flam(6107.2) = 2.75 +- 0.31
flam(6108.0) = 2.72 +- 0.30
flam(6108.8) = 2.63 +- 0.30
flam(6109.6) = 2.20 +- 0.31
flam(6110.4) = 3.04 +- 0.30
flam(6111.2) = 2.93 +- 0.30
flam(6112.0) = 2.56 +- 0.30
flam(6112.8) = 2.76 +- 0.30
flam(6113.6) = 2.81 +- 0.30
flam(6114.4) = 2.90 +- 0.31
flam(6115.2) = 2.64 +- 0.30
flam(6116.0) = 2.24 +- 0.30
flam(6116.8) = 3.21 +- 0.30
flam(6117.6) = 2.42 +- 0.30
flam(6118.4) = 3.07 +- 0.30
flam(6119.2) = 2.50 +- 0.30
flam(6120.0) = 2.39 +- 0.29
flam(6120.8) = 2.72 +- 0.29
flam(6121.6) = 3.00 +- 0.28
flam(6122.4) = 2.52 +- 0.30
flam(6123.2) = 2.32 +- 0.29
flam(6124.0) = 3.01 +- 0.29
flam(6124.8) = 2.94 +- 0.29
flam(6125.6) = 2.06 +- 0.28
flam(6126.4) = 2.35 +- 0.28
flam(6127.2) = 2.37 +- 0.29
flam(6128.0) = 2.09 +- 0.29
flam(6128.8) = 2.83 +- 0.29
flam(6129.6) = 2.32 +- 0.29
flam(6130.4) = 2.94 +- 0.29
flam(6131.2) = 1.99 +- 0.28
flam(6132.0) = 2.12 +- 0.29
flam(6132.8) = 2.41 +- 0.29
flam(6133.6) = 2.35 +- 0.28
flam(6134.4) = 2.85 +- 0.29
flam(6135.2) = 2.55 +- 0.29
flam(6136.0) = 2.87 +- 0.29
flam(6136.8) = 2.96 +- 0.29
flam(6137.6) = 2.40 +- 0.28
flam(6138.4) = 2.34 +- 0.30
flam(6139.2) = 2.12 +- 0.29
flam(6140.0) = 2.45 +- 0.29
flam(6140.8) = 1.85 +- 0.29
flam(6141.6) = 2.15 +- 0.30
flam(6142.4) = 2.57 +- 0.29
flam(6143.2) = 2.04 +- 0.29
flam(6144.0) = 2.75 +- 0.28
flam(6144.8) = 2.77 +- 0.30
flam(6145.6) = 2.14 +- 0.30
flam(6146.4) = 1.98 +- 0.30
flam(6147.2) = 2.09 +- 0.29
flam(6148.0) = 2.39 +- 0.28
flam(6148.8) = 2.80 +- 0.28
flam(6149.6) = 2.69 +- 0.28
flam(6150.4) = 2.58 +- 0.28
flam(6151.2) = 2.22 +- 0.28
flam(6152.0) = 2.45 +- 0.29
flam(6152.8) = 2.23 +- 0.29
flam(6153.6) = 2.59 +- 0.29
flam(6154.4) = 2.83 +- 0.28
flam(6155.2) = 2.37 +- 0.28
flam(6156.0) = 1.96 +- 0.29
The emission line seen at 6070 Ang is Mg II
